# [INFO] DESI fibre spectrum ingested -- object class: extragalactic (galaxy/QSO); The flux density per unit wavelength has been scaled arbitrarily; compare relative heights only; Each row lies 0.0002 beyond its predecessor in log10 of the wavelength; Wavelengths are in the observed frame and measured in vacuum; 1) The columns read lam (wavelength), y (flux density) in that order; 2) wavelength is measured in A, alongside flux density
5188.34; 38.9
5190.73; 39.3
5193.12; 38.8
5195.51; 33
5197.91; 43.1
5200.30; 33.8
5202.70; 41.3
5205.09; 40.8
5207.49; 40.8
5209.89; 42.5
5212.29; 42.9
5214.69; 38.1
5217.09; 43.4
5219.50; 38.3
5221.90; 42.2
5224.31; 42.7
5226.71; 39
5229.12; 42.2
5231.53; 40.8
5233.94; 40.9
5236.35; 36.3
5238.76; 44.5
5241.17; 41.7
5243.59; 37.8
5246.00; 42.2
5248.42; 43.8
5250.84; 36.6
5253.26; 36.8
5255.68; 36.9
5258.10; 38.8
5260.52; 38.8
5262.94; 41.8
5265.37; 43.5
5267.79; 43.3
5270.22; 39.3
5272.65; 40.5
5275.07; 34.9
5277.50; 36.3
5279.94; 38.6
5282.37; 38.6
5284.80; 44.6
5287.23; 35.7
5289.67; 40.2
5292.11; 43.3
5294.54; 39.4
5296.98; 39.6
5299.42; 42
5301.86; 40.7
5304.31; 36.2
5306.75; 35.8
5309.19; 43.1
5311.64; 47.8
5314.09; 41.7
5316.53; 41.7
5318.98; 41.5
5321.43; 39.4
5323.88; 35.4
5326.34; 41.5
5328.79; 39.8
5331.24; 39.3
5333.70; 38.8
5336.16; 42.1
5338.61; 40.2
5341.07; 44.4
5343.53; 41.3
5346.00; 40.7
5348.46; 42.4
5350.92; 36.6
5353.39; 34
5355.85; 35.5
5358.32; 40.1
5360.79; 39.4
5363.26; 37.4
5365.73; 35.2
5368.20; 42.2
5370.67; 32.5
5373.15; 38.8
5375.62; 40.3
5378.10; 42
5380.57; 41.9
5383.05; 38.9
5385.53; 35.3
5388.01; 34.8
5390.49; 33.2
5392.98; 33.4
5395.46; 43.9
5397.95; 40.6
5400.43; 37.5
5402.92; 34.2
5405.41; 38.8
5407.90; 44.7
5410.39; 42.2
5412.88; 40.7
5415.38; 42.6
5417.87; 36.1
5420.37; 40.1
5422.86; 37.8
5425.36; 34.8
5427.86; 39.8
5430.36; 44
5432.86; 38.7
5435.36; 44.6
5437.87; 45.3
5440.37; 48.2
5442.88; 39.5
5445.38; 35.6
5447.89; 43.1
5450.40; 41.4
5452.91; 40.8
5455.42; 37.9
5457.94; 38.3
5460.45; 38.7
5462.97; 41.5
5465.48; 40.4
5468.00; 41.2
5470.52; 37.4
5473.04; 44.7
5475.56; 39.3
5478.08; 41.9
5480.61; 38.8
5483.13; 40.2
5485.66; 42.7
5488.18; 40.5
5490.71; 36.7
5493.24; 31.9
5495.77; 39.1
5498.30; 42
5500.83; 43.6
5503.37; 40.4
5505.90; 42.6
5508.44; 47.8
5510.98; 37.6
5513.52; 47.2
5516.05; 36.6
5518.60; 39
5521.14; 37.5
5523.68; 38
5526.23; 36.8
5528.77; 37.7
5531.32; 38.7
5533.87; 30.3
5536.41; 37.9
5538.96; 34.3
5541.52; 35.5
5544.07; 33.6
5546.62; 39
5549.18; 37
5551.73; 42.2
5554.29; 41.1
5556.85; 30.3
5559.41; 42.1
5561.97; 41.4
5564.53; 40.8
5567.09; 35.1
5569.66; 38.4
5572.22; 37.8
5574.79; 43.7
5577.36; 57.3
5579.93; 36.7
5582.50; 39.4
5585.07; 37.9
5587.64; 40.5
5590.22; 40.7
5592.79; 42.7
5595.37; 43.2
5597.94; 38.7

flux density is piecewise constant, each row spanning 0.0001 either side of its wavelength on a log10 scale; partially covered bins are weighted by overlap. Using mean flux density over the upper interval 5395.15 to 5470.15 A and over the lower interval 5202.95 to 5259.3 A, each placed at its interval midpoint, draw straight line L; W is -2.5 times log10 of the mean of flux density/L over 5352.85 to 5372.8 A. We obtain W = 0.09 mag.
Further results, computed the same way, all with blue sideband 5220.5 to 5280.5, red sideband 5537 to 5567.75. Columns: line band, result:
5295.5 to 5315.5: -0.03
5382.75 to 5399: 0.06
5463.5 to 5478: -0.07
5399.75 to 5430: -0.01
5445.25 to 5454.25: -0.06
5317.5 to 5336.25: 0.00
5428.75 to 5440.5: -0.13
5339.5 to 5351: -0.06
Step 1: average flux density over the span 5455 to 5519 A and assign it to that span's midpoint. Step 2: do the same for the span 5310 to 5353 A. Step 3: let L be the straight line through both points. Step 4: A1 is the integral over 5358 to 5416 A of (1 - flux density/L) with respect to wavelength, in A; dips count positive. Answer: 2.7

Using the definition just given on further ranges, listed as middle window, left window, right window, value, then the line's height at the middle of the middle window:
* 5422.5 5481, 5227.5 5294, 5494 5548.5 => -2.38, 39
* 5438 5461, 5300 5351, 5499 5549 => -0.76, 39.4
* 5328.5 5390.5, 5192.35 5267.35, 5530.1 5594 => 1.38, 39.7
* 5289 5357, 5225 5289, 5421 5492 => -0.22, 40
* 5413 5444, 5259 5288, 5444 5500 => -0.94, 39.8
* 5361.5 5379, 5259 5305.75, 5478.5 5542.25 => 0.53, 39.5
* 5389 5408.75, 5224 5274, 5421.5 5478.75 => 1.19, 40.6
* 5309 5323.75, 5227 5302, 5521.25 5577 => -0.87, 39.6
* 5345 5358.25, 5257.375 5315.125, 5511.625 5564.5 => 0.54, 39.6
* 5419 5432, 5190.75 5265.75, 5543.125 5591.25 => 0.21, 39.9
